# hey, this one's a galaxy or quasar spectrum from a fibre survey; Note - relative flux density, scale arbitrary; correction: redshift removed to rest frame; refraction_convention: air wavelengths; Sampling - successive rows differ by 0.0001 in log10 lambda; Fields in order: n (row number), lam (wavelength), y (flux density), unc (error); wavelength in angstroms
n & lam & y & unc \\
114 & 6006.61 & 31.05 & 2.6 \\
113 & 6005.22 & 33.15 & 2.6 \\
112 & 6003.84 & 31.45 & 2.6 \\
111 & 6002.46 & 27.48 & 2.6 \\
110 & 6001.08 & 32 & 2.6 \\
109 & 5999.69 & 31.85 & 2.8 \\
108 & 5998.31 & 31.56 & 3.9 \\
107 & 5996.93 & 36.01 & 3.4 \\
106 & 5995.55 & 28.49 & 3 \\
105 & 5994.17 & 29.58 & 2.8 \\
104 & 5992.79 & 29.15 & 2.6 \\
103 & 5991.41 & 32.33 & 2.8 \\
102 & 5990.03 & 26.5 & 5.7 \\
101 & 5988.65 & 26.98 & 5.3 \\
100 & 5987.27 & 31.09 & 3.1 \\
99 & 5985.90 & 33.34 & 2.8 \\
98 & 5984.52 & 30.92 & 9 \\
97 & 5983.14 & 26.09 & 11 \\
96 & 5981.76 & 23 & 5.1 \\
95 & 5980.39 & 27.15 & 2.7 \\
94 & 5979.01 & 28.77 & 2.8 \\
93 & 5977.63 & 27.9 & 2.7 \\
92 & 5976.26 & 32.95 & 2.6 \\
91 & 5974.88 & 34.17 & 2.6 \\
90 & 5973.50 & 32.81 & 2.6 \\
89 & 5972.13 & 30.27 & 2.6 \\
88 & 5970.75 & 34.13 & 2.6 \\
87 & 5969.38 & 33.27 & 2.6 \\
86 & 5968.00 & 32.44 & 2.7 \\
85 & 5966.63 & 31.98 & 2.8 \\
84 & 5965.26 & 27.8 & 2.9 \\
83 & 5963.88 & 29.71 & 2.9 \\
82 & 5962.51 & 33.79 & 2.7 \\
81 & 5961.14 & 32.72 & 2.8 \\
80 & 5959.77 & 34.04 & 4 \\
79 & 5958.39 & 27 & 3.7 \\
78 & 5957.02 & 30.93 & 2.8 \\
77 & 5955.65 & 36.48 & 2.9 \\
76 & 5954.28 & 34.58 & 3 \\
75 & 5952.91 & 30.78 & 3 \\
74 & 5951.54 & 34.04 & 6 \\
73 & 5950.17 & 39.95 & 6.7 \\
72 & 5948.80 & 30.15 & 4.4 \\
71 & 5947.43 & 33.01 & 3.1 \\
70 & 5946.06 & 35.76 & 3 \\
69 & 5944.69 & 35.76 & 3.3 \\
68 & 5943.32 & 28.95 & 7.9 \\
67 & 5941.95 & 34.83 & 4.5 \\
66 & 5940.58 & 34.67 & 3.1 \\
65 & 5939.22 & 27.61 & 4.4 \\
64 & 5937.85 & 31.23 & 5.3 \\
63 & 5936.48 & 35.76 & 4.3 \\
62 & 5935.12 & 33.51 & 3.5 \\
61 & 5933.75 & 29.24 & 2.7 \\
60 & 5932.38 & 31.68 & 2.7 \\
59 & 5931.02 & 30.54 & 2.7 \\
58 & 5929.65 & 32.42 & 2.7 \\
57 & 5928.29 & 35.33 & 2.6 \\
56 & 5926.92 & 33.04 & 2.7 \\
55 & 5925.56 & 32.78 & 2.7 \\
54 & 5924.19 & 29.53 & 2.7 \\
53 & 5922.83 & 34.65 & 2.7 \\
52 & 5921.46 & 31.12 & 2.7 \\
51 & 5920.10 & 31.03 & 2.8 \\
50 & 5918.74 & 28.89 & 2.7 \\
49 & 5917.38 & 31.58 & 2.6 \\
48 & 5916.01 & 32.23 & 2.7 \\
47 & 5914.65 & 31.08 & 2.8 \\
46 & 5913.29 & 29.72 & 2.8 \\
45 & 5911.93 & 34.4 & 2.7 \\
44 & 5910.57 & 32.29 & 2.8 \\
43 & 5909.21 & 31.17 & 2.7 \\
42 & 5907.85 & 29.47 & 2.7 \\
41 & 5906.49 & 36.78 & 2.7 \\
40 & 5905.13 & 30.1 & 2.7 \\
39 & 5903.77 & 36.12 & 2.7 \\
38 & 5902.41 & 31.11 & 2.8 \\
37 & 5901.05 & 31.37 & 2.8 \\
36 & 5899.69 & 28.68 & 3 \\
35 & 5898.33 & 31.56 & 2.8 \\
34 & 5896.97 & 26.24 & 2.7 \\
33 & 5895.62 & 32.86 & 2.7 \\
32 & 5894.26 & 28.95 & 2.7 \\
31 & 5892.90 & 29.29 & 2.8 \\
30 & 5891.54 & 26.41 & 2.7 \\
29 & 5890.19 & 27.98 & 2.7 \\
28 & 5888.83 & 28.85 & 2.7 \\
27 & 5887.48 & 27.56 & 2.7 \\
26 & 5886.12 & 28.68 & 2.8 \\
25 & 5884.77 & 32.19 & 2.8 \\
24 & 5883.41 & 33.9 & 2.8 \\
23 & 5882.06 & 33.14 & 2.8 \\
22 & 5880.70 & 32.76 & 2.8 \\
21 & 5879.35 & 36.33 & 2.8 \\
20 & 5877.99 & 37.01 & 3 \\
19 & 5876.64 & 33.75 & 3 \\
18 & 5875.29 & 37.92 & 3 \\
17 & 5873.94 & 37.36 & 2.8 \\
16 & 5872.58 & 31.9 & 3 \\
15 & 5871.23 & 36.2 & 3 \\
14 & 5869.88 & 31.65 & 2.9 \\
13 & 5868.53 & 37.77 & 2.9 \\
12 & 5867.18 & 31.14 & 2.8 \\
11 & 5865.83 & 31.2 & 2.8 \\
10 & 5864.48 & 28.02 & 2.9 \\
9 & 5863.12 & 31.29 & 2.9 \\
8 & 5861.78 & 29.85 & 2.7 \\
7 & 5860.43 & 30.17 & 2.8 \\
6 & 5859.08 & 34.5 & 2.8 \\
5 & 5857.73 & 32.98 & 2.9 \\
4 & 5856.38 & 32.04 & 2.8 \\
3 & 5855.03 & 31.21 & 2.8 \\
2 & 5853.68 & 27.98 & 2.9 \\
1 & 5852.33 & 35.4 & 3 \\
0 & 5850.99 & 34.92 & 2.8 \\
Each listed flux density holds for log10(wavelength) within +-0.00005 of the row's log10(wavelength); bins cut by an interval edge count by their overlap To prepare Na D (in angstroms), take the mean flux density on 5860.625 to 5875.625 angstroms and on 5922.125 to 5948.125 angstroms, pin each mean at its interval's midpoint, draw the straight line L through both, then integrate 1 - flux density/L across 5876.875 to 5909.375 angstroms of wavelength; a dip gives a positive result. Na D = 1.6 angstroms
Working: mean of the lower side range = 32.9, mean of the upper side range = 32.6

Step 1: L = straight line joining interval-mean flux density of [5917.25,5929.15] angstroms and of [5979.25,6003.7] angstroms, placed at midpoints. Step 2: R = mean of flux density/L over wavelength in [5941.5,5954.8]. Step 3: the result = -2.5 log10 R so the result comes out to -0.09 mag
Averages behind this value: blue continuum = 32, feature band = 33.7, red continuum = 29.6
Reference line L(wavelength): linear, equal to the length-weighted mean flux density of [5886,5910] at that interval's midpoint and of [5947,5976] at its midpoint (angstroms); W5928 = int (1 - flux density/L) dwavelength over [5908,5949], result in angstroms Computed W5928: -1.0 angstroms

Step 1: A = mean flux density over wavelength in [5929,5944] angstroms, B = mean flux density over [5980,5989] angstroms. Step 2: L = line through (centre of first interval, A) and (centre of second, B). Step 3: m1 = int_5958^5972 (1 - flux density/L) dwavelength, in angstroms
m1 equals -0.88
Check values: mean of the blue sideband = 31.9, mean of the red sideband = 28.5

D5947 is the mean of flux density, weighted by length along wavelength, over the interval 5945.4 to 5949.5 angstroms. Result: 33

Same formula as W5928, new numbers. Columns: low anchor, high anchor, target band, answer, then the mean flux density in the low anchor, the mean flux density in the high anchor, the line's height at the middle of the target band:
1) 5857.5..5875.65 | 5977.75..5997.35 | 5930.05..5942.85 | -0.6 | 32.9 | 29.1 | 30.7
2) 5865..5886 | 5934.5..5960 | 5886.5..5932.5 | 3.5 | 34.1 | 33.1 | 33.6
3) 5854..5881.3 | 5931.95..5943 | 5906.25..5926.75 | 0.5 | 33.2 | 32.2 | 32.5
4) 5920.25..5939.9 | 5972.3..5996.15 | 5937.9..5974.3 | -2.1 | 32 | 29.5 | 30.8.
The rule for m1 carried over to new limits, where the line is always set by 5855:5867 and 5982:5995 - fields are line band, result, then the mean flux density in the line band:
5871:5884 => -1.7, 35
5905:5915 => -0.5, 32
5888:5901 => 0.7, 29.1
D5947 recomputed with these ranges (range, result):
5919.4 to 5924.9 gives 31.6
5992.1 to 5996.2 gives 29.1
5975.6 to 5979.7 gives 29.9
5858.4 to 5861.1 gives 32.3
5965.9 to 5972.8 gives 32.4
